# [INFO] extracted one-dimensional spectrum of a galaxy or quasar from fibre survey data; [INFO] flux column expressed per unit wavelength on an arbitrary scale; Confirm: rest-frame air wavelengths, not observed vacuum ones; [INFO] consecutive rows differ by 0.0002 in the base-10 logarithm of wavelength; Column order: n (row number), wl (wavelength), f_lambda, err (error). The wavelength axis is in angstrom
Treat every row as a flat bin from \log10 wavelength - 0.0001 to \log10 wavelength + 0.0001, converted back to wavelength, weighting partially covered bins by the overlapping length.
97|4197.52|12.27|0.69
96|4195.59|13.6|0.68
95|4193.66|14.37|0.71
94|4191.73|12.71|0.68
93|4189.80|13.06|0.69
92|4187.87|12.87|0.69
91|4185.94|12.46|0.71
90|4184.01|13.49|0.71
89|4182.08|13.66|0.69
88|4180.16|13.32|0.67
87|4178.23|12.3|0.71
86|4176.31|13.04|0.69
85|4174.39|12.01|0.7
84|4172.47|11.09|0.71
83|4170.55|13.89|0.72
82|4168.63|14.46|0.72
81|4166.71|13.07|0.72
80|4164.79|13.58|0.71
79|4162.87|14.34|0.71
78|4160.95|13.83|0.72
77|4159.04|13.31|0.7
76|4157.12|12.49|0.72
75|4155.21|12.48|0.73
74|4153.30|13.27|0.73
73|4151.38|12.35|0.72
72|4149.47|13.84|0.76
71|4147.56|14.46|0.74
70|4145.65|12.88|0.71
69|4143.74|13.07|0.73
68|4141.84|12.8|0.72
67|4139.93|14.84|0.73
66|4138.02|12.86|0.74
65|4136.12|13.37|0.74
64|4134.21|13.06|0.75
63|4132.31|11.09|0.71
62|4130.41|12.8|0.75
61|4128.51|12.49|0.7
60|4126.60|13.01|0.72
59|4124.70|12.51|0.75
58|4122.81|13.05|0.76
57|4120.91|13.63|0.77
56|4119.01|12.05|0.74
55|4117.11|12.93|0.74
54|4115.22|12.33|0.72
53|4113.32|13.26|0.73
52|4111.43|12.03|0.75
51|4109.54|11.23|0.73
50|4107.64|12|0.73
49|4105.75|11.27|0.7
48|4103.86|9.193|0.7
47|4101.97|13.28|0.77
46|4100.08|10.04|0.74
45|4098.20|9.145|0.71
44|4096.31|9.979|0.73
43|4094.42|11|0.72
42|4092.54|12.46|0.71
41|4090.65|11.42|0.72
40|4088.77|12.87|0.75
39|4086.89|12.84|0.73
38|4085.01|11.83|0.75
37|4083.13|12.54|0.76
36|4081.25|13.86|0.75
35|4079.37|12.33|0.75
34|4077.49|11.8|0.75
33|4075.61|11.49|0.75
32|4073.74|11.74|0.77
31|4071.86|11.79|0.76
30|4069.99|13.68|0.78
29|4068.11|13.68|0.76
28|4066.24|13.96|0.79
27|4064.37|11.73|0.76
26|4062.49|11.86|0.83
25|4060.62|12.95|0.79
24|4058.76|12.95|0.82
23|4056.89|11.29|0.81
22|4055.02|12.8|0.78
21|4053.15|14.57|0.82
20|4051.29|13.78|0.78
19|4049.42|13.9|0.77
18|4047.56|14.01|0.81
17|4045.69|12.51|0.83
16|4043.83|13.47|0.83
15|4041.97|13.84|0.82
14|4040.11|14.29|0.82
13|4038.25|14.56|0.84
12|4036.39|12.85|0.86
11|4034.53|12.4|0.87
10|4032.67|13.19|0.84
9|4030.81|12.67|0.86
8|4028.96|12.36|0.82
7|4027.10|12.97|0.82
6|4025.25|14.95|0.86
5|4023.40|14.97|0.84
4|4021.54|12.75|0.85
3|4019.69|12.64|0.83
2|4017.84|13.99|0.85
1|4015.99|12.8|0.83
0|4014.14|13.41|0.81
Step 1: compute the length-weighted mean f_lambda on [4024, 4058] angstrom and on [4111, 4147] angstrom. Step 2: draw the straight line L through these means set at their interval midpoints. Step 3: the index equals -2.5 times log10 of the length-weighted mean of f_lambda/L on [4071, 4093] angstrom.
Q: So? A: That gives 0.08 mag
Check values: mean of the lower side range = 13.4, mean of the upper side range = 12.9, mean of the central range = 12.2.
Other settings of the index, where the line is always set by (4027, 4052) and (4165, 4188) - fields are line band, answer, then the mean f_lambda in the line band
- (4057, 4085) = 0.06 mag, 12.5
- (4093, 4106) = 0.24 mag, 10.6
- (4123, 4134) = 0.05 mag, 12.5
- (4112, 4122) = 0.03 mag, 12.8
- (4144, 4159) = 0.00 mag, 13.1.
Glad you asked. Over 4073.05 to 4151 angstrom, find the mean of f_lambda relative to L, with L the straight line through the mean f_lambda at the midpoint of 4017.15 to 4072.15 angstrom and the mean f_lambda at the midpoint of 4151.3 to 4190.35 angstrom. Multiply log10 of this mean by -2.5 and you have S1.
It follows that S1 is 0.07 mag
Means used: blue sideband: 13.3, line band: 12.3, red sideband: 13.1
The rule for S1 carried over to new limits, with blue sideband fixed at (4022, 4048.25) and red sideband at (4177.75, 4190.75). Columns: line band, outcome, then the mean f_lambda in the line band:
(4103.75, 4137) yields 0.07 mag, 12.4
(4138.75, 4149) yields -0.04 mag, 13.6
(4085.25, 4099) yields 0.17 mag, 11.4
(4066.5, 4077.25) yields 0.07 mag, 12.5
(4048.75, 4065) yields 0.05 mag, 12.9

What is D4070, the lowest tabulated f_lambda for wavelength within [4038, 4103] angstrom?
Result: 9.145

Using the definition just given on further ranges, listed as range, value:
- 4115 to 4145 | 11.09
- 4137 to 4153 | 12.35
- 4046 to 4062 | 11.29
